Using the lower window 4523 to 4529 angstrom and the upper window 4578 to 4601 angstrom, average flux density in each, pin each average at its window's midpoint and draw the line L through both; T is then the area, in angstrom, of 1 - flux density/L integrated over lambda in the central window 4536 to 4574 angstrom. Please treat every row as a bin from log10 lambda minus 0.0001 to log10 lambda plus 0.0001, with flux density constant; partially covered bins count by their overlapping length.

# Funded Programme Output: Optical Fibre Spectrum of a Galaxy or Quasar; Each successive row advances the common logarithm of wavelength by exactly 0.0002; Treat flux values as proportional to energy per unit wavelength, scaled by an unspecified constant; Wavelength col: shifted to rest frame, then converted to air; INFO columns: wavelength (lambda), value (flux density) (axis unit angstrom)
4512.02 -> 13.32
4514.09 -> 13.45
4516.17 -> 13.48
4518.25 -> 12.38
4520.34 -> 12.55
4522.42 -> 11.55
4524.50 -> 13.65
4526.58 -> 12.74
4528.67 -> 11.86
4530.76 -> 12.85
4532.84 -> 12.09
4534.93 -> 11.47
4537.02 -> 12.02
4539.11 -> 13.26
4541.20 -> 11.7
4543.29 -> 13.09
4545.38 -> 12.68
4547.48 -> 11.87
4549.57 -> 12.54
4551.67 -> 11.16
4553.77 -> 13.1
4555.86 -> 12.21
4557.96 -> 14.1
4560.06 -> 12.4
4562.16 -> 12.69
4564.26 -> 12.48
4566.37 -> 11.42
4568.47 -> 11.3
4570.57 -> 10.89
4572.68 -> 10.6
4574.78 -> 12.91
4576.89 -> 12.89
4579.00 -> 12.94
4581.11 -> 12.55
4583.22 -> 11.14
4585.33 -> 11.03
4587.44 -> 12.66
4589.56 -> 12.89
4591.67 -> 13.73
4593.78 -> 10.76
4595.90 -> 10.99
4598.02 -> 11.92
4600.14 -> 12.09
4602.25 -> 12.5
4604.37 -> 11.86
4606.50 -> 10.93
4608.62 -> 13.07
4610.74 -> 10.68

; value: 0.8 angstrom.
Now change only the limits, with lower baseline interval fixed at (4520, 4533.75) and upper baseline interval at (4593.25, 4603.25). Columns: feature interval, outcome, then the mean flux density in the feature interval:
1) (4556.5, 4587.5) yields -0.35 angstrom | 12.1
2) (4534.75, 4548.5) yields -0.04 angstrom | 12.3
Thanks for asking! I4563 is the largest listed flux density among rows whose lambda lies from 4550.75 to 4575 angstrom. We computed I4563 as 14.1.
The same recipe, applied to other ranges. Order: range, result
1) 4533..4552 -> 13.26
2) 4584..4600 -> 13.73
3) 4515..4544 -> 13.65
